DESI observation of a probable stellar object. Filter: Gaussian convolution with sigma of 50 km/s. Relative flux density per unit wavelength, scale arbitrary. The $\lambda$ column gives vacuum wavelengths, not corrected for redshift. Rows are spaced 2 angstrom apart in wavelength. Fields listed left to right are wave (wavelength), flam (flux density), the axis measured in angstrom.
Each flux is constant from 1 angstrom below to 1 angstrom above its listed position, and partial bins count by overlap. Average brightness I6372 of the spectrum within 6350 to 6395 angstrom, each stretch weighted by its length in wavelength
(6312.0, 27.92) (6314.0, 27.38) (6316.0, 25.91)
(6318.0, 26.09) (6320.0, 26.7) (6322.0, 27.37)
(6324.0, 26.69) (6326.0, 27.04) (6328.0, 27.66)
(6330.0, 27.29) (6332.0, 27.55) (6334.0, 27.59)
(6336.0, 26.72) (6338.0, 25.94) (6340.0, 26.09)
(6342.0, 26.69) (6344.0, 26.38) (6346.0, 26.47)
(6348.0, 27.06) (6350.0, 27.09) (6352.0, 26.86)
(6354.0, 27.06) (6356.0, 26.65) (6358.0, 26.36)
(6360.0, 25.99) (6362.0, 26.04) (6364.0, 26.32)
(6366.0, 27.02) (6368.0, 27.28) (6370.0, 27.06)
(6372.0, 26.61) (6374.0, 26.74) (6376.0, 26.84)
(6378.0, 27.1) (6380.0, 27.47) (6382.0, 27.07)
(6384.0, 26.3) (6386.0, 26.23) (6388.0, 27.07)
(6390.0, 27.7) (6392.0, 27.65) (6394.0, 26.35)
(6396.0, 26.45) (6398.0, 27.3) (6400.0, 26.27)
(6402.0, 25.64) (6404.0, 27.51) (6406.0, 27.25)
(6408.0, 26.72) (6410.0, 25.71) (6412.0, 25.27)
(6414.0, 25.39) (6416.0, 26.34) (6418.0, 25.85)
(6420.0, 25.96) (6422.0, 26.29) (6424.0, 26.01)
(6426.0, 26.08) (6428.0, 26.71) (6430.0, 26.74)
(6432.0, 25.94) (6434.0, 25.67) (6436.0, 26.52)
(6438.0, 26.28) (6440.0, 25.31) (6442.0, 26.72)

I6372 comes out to 26.8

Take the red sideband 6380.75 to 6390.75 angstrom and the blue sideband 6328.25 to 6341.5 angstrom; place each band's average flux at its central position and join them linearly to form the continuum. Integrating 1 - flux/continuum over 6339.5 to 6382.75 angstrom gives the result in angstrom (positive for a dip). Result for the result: 0.2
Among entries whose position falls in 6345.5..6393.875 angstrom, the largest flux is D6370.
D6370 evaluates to 27.7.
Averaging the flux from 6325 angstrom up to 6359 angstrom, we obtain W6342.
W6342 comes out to 26.9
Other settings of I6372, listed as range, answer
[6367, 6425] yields 26.6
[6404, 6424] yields 26.2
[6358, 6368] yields 26.4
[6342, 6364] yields 26.6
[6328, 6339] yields 27.1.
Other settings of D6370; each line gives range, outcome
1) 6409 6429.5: 26.71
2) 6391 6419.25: 27.65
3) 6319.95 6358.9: 27.66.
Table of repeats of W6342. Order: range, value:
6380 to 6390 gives 26.9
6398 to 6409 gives 26.7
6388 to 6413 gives 26.7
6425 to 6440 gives 26.2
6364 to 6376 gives 26.9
